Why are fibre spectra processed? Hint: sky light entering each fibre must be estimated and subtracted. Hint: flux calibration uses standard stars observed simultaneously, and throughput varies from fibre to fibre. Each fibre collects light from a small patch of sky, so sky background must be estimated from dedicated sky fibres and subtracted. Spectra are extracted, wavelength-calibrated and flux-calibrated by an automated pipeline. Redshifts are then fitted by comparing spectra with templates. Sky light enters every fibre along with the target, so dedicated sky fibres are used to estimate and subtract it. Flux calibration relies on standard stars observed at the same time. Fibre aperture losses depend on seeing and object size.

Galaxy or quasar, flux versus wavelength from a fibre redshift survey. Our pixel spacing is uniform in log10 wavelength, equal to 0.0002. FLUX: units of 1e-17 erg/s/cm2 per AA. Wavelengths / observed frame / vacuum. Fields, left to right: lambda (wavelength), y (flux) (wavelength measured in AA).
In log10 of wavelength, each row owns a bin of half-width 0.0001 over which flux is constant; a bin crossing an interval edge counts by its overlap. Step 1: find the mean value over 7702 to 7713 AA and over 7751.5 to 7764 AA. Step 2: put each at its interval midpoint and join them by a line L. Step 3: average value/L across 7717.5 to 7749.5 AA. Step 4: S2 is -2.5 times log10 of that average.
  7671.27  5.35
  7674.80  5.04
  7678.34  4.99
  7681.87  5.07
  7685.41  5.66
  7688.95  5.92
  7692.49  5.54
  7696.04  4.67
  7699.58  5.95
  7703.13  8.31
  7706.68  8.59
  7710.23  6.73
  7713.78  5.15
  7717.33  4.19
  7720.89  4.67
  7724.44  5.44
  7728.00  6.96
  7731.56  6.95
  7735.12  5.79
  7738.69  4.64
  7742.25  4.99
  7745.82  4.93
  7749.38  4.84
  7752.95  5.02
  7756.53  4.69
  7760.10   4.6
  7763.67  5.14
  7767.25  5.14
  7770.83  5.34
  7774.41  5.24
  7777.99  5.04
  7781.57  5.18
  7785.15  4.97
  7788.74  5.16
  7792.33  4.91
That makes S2 0.13 mag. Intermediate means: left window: 7.6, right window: 4.83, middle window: 5.44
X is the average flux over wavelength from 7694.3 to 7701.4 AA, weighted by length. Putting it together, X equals 5.33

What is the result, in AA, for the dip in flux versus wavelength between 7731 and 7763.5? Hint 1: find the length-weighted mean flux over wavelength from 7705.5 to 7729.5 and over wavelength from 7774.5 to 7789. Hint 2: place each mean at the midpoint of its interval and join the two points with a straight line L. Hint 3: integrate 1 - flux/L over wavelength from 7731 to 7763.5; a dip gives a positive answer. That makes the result 2.6 AA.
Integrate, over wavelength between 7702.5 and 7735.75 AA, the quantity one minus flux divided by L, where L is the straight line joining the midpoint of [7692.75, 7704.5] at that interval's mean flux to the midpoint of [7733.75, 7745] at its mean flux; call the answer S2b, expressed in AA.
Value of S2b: -3.6 AA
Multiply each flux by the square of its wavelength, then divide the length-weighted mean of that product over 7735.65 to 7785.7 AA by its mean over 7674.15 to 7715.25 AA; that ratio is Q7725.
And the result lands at 0.85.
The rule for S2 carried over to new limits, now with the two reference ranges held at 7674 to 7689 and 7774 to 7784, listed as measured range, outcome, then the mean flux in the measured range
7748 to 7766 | 0.07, 4.87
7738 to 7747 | 0.07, 4.87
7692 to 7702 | -0.06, 5.55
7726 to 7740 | -0.18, 6.12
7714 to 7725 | 0.10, 4.75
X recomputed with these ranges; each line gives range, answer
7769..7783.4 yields 5.2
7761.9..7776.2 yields 5.21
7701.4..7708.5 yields 8.44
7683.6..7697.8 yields 5.44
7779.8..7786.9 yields 5.08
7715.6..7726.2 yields 4.77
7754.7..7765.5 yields 4.81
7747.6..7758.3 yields 4.85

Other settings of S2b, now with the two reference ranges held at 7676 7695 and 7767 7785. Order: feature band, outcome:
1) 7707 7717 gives -1.4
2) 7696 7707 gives -3.4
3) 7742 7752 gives 0.6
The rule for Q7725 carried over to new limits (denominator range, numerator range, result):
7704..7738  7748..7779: 0.83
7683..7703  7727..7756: 0.96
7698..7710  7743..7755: 0.66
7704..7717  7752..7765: 0.74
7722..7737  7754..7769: 0.80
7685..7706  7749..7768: 0.81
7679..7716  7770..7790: 0.86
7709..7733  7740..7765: 0.86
